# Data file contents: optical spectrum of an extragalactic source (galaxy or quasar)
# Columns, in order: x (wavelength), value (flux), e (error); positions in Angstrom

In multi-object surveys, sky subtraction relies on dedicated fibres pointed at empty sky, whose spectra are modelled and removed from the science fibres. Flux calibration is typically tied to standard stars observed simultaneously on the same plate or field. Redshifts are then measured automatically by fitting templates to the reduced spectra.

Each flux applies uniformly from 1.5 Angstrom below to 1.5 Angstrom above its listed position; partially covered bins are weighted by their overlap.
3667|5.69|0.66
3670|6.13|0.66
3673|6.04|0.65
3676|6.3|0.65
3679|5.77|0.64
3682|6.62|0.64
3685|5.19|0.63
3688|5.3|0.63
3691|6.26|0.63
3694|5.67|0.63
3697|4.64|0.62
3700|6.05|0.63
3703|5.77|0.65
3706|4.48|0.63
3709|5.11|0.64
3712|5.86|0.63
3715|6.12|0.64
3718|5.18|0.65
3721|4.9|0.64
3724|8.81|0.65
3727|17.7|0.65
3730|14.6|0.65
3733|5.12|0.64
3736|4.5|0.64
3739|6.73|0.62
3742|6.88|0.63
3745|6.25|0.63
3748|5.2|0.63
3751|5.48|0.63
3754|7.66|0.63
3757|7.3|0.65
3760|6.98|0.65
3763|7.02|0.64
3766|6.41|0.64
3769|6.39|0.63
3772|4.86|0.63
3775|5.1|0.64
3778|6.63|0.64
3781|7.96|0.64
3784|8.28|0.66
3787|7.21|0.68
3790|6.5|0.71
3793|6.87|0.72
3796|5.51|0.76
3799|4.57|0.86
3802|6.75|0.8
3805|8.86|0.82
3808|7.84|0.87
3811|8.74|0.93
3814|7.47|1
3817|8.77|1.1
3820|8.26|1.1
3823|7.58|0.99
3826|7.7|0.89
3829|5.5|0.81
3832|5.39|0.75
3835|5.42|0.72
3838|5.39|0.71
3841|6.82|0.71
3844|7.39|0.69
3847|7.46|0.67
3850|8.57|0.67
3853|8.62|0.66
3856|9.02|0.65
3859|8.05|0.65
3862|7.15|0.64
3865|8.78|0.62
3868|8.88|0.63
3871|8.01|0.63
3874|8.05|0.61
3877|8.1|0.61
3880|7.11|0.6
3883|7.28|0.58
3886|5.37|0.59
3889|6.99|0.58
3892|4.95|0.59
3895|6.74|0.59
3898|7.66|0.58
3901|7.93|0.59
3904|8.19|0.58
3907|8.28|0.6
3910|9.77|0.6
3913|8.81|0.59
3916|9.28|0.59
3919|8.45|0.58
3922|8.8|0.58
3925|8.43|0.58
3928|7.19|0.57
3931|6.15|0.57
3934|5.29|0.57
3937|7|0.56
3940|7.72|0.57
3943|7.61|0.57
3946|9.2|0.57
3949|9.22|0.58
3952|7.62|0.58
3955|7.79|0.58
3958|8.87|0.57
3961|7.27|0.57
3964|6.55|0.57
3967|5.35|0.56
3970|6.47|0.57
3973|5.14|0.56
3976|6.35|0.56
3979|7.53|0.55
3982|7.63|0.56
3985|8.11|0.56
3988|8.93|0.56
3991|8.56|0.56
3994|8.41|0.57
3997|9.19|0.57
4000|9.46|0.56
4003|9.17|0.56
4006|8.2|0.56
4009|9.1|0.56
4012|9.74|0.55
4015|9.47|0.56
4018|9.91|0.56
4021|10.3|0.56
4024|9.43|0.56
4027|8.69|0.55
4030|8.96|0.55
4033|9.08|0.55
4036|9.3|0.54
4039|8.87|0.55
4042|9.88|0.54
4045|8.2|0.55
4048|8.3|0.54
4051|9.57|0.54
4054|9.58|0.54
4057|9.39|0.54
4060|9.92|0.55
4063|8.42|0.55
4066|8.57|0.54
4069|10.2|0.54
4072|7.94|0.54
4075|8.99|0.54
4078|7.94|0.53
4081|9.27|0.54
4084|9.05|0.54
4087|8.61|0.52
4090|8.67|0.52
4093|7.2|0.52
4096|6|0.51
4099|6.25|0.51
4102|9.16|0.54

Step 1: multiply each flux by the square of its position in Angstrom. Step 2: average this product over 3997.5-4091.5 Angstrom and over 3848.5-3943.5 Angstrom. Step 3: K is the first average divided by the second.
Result 1.3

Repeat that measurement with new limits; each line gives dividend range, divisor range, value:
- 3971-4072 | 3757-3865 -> 1.38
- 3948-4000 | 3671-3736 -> 1.31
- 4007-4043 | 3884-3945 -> 1.31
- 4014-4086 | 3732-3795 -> 1.64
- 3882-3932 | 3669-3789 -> 1.27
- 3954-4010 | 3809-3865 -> 1.13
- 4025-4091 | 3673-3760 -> 1.62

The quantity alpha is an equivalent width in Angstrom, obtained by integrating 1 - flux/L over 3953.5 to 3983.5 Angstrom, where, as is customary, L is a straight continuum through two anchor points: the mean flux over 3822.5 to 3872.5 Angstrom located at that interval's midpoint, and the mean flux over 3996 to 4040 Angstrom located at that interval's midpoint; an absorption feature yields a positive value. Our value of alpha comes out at 6.3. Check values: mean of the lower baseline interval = 7.39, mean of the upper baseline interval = 9.26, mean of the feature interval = 6.9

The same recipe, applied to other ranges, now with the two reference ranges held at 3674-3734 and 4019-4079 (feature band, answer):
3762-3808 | 4.36 Angstrom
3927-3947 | 2.95 Angstrom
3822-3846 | 3.94 Angstrom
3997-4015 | -0.74 Angstrom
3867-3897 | 3.16 Angstrom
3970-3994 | 3.30 Angstrom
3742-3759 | 1.57 Angstrom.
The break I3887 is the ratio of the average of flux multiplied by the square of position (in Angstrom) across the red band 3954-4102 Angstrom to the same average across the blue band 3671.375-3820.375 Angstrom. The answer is 1.45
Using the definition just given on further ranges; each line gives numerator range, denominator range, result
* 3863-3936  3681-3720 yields 1.54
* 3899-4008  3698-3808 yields 1.28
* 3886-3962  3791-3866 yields 1.12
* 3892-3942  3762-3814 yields 1.22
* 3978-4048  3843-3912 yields 1.24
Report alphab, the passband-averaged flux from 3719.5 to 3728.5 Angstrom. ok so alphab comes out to 10.5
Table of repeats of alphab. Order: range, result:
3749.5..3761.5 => 6.86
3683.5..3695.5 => 5.6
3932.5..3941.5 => 6.67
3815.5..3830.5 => 7.56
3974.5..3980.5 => 6.94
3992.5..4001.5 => 9.02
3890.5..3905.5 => 7.09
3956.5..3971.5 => 6.9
